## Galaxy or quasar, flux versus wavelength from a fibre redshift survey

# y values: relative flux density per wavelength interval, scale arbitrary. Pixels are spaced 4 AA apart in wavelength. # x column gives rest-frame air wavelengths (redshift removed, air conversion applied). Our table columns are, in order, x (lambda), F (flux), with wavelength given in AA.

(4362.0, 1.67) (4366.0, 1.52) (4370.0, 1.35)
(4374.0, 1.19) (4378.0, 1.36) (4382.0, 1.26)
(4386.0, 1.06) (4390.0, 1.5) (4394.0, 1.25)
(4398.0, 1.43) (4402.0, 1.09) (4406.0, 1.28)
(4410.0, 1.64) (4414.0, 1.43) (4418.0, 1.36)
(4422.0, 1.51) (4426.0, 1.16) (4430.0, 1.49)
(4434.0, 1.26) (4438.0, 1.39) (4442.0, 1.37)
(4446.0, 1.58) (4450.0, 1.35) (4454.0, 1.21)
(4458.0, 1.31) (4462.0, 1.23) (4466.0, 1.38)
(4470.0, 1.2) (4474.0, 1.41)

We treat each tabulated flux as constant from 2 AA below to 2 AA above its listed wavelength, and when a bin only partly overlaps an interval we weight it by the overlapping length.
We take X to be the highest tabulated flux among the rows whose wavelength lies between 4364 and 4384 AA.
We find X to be 1.52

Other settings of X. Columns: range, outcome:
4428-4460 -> 1.58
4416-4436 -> 1.51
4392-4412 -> 1.64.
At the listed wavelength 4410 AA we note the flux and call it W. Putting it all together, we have 1.64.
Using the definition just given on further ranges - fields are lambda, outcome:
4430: 1.49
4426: 1.16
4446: 1.58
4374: 1.19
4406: 1.28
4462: 1.23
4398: 1.43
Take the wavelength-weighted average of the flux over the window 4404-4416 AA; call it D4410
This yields 1.45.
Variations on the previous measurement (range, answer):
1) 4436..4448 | 1.45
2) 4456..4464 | 1.27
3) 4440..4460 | 1.36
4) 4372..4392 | 1.27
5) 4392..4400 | 1.34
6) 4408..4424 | 1.48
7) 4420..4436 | 1.35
